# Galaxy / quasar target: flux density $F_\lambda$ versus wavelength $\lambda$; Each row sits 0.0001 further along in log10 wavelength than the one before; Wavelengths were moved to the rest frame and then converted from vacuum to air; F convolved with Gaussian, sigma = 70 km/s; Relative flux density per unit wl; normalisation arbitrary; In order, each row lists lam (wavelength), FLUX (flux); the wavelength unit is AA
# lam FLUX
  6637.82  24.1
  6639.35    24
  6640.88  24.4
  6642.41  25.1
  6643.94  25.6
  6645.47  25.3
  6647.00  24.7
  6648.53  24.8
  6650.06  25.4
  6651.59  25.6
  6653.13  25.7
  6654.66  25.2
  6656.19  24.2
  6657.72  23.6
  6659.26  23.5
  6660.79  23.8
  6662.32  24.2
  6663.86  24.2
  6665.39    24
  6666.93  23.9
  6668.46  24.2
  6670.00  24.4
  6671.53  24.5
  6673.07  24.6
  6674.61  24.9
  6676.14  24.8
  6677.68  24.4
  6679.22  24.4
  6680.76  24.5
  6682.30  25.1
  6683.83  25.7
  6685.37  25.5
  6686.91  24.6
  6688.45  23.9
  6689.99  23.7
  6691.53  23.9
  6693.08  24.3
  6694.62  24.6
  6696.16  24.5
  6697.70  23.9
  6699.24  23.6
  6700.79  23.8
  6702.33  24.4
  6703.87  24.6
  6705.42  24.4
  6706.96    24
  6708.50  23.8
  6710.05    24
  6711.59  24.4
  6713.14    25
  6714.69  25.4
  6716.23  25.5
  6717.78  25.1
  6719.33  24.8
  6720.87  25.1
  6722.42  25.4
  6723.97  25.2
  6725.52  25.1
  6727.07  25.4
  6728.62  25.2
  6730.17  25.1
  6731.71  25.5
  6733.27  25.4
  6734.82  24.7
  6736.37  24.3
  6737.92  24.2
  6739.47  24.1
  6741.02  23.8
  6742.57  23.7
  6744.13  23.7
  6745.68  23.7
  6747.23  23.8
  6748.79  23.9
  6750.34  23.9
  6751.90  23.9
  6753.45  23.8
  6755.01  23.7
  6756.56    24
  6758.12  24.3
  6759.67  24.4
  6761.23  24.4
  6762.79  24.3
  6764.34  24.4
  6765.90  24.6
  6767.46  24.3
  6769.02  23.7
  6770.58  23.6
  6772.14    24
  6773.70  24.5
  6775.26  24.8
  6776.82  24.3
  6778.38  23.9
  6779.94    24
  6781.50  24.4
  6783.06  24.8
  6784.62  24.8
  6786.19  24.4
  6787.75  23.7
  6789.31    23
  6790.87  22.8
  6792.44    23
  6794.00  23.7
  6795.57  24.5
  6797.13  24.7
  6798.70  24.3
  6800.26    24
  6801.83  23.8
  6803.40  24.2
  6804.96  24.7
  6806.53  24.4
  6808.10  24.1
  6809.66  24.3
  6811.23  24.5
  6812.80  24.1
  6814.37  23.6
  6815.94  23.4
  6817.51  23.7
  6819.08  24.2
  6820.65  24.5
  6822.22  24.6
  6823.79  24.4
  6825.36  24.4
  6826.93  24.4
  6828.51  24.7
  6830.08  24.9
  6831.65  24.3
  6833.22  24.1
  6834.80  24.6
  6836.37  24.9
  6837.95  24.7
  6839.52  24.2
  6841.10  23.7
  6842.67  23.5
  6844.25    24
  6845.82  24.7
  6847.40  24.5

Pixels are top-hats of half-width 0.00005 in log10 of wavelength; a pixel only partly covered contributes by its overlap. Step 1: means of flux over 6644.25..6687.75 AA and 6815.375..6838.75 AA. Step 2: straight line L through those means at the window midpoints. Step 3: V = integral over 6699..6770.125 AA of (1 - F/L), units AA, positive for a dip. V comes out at 0.31 AA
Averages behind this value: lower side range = 24.6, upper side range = 24.4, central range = 24.4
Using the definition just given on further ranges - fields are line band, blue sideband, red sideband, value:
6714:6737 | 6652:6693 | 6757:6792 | -0.8 AA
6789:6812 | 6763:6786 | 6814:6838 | 0.3 AA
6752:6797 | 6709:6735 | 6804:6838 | 1.1 AA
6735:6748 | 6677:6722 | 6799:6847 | 0.3 AA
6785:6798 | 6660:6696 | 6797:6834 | 0.3 AA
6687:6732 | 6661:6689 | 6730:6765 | -0.4 AA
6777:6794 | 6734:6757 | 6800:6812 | 0.2 AA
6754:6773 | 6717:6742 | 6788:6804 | 0.1 AA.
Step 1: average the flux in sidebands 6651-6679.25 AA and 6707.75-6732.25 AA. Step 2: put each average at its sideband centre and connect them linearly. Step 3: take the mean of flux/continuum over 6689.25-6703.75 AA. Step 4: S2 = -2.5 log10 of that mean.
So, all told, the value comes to 0.03 mag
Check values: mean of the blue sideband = 24.4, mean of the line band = 24.1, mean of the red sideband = 25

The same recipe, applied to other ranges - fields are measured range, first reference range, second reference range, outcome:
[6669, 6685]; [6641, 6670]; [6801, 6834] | -0.008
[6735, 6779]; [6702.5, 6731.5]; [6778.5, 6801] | 0.014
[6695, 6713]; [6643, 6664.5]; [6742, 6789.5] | 0.012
